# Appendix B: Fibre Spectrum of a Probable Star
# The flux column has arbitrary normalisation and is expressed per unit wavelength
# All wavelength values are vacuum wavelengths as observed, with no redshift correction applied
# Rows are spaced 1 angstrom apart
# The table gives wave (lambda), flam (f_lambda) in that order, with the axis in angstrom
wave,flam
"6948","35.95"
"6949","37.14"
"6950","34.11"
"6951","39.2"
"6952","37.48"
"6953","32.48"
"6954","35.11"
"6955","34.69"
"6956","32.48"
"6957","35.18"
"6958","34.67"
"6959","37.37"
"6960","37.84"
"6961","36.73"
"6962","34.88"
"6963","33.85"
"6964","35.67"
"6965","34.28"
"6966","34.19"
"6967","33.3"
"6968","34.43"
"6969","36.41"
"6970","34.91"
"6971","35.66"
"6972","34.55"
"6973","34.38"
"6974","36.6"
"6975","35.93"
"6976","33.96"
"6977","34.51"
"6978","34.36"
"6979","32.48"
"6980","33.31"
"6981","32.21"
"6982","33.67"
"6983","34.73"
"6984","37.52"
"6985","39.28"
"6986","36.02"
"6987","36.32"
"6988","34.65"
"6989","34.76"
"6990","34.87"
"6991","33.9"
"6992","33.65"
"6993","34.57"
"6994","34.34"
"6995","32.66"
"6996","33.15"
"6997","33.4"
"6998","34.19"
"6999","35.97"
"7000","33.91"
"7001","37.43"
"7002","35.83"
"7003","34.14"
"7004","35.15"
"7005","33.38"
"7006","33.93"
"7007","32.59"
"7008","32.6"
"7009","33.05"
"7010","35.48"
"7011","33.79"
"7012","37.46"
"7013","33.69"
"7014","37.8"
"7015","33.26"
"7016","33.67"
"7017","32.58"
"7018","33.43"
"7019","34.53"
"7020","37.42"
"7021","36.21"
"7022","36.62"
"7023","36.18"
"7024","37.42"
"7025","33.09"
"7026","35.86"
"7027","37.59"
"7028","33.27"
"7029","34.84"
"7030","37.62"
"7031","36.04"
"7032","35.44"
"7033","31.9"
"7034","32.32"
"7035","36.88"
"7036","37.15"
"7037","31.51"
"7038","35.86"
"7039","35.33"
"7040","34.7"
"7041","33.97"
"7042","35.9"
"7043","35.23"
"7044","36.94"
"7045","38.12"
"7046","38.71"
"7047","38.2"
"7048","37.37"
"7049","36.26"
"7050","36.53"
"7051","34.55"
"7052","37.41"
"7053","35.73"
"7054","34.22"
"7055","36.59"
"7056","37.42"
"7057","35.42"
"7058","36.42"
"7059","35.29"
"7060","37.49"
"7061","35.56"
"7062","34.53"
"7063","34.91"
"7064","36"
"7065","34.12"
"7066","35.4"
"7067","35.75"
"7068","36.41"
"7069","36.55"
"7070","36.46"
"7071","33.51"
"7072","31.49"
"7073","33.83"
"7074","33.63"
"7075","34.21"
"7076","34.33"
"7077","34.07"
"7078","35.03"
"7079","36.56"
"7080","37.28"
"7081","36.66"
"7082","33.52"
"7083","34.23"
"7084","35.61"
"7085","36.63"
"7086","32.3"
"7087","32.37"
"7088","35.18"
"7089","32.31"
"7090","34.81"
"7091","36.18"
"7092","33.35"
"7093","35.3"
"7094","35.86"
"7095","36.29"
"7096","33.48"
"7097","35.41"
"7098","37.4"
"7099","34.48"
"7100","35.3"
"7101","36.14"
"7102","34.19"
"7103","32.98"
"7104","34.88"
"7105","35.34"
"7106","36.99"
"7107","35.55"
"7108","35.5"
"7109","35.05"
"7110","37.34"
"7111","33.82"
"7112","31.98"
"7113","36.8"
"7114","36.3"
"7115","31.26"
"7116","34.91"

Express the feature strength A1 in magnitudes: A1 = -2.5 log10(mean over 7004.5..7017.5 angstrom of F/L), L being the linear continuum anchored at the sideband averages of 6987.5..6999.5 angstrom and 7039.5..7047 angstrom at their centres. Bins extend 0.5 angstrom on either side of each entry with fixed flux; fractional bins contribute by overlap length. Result 0.03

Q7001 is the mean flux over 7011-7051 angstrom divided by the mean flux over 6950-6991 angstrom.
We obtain 1.0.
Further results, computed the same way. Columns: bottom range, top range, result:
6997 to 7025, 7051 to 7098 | 1.01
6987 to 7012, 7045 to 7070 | 1.05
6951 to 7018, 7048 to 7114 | 1.01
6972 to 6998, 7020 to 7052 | 1.03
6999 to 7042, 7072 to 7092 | 0.99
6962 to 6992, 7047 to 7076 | 1.02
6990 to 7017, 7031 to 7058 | 1.04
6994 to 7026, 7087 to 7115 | 1.01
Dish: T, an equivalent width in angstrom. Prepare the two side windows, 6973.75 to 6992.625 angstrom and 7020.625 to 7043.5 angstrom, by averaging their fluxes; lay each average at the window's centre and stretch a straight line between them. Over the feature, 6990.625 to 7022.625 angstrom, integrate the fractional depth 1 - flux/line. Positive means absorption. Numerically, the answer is 0.50 angstrom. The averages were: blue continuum 34.9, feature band 34.5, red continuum 35.3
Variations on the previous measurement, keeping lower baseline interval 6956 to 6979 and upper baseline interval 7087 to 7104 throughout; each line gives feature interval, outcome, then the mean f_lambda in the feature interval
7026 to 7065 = -0.9 angstrom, 35.7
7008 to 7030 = -0.1 angstrom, 35.1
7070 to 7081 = 0.1 angstrom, 34.6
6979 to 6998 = 0.3 angstrom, 34.5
